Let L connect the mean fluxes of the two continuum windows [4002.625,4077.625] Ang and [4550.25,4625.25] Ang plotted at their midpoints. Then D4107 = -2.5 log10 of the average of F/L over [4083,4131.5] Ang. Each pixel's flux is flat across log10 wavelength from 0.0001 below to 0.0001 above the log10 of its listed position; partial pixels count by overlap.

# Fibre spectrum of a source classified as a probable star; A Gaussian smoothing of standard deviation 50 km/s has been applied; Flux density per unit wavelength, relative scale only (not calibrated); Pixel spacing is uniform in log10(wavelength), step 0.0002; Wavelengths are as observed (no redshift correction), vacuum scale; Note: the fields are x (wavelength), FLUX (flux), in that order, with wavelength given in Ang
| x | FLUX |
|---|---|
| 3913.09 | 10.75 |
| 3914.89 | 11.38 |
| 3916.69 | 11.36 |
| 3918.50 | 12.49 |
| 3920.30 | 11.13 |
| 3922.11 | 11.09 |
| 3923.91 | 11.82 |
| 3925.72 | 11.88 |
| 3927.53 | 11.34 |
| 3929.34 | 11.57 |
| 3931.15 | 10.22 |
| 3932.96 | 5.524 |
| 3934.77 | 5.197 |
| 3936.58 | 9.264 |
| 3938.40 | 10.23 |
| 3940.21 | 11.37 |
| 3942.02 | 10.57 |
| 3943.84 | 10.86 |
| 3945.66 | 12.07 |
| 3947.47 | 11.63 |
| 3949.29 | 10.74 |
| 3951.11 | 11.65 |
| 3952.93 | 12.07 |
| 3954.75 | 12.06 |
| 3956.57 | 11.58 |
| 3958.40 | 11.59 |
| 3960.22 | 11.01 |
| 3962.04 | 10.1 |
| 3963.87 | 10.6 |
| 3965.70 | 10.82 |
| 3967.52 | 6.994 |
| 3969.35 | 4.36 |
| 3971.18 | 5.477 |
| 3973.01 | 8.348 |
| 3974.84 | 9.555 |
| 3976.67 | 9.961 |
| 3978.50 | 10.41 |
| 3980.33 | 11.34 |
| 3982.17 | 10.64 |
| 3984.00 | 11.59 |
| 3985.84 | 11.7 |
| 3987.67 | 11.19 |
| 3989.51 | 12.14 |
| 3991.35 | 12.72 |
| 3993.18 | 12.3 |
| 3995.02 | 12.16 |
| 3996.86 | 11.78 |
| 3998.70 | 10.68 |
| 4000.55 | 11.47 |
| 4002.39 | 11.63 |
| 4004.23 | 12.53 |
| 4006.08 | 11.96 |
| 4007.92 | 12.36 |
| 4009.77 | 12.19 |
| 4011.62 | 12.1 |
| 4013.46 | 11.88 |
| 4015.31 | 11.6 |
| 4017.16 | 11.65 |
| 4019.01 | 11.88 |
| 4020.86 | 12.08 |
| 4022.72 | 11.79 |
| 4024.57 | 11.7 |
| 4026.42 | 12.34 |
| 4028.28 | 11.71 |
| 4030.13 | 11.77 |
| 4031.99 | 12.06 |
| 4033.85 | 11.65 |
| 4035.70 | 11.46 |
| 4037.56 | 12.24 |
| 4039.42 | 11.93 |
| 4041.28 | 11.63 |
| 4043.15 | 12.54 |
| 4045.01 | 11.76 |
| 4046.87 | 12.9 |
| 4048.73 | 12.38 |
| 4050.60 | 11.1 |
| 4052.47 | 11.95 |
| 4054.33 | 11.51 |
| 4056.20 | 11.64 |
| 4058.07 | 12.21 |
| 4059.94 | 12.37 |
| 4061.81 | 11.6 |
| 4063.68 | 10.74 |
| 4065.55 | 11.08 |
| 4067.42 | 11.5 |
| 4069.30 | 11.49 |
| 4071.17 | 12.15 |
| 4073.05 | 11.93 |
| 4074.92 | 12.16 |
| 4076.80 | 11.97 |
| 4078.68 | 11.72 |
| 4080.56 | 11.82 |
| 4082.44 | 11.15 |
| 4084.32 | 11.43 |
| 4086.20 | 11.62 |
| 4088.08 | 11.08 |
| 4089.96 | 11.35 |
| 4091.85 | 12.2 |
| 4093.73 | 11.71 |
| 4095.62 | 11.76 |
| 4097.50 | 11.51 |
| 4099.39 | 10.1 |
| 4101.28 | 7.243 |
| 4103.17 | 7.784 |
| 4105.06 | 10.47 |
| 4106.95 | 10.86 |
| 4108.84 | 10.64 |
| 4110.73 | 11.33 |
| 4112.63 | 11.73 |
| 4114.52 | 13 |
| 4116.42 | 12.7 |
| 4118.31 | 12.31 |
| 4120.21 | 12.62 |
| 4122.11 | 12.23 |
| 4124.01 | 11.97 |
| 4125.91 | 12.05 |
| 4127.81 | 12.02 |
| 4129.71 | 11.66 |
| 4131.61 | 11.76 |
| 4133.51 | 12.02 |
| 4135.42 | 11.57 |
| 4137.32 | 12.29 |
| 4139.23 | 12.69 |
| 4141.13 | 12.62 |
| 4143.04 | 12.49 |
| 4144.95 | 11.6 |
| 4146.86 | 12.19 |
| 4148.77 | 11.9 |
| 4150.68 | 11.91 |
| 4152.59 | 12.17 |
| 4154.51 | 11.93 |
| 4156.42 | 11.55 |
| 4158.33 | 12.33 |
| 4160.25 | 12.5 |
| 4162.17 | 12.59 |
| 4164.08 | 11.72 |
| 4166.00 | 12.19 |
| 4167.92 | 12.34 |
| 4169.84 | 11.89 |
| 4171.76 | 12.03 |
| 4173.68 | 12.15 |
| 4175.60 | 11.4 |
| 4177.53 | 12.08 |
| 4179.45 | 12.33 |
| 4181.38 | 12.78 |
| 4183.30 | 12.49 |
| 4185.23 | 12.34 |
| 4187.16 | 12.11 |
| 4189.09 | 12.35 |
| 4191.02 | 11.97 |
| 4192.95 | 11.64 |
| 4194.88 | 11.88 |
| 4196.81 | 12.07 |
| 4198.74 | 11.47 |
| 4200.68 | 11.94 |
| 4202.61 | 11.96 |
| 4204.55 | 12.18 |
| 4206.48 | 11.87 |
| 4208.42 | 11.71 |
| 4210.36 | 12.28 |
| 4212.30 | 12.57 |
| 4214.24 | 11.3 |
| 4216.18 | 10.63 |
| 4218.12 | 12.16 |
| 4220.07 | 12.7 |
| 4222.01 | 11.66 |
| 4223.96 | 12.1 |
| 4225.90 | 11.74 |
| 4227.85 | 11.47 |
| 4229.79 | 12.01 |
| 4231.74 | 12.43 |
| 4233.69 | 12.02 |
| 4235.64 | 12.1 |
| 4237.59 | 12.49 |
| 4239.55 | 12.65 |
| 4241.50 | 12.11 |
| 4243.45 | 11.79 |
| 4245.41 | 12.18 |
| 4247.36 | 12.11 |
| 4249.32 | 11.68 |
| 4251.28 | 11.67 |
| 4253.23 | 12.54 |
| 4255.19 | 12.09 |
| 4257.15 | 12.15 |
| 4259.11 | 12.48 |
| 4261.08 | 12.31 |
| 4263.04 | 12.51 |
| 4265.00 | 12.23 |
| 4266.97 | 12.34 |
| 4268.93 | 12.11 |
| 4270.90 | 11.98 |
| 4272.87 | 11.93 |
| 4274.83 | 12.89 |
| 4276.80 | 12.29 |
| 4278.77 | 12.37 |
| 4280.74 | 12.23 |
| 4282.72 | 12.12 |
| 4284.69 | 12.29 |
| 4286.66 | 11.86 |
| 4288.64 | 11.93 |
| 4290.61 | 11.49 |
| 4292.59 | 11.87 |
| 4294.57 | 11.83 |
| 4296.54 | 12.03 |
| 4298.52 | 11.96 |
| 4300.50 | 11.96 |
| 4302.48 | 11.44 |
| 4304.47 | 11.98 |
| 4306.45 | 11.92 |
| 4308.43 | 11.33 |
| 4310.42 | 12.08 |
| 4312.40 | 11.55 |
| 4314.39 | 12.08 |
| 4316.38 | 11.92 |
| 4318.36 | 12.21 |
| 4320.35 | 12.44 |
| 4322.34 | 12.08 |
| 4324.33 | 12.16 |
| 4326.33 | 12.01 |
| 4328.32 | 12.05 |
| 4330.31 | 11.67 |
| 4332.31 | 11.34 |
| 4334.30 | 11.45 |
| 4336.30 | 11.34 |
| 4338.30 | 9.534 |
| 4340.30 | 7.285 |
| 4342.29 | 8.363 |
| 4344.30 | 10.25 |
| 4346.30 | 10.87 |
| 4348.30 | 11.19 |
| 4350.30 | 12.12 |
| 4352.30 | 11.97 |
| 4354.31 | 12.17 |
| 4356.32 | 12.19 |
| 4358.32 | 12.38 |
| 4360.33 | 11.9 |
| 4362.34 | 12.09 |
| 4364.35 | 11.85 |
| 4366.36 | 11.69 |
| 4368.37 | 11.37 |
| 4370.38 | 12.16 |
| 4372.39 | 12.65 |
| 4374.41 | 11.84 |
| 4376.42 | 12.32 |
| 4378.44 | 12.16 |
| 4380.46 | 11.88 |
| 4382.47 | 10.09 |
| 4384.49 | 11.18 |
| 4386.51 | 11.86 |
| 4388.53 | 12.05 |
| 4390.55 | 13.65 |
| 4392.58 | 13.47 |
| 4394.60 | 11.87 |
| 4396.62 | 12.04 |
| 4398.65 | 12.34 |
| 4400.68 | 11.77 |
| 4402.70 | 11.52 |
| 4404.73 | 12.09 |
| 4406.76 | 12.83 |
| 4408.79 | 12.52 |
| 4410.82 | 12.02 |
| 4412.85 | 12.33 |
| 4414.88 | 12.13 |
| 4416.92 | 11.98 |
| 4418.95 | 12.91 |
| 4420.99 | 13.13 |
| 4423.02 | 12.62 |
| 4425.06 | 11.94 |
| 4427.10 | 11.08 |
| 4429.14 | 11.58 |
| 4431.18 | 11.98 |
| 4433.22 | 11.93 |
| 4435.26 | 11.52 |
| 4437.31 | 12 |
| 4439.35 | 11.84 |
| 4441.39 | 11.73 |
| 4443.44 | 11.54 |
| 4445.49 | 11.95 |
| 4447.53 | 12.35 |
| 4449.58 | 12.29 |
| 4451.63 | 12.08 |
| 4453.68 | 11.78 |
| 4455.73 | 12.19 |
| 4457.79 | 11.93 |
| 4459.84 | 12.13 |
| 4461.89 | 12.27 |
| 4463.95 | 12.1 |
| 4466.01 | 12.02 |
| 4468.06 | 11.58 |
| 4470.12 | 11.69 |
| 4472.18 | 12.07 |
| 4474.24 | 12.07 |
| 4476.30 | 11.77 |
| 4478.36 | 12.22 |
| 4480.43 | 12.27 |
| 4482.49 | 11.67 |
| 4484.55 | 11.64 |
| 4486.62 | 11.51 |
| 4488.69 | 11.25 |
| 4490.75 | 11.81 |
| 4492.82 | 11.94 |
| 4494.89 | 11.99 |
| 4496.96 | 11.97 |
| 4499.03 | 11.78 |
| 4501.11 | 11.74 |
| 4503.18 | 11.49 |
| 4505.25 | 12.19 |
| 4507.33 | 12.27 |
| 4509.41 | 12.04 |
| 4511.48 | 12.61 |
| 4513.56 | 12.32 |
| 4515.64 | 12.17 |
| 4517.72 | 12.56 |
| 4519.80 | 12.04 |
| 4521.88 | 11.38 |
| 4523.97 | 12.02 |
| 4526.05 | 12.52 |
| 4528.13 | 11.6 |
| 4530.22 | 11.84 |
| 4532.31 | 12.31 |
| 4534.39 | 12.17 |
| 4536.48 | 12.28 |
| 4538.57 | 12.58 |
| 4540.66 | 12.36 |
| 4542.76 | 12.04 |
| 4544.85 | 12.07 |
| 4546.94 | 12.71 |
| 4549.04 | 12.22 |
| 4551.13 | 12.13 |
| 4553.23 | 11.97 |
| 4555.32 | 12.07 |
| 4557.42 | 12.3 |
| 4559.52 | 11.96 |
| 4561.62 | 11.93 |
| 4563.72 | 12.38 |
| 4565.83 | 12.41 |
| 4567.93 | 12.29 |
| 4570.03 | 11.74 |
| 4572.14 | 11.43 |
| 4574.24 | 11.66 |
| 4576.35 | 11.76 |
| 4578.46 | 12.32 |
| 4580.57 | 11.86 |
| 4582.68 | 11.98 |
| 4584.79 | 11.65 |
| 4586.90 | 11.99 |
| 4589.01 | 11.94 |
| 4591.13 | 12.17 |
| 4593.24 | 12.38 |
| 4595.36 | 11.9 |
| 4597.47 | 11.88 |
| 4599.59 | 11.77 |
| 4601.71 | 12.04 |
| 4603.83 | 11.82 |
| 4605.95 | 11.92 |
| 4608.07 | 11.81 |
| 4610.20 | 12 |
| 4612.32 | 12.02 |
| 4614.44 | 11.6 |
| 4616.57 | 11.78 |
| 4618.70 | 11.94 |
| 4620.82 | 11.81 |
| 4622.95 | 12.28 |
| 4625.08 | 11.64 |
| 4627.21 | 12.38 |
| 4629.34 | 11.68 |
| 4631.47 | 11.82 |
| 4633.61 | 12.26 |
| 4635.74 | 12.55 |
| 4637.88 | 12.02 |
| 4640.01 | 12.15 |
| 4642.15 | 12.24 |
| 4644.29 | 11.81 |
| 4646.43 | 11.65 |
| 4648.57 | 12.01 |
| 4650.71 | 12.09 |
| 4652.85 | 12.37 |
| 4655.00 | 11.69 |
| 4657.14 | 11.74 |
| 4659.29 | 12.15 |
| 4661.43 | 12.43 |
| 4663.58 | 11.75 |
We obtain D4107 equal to 0.051 mag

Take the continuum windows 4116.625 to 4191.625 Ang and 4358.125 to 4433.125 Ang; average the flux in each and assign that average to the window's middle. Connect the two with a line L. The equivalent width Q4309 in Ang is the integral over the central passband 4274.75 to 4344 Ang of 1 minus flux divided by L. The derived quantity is 2.85 Ang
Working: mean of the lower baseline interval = 12.1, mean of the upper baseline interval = 12.1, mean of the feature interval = 11.6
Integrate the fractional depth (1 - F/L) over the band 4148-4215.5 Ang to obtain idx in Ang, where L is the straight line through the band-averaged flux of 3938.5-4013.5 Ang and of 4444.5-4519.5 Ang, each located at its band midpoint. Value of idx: -4.1 Ang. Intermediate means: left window 10.9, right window 12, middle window 12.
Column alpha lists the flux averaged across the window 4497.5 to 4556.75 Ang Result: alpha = 12.1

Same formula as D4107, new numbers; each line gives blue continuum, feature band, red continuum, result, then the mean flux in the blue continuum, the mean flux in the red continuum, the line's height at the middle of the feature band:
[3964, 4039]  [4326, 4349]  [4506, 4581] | 0.11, 11.1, 12.1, 11.7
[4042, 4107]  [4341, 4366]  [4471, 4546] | 0.04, 11.4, 12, 11.8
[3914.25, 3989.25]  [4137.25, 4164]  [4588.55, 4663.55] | -0.13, 10.4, 12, 10.8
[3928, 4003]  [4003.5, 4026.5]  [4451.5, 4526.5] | -0.14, 10.4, 12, 10.6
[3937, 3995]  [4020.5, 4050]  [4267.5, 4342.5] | -0.11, 10.6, 11.7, 10.8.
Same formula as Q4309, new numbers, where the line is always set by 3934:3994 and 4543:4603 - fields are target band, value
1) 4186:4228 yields -3.3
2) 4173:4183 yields -1.1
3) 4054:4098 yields -4.0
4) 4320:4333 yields -0.7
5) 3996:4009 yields -1.6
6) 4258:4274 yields -1.5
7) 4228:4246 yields -1.7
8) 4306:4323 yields -0.9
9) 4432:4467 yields -0.8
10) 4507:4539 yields -0.7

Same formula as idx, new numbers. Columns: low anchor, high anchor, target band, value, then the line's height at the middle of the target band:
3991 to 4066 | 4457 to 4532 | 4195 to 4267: -0.8 Ang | 11.9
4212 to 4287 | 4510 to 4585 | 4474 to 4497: 0.5 Ang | 12.1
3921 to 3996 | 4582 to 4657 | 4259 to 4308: -3.9 Ang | 11.2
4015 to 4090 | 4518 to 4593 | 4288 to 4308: 0.2 Ang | 11.9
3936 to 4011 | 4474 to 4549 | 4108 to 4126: -1.5 Ang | 11.2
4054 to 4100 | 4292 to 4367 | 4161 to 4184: -1.2 Ang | 11.6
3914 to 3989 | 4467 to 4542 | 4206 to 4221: -1.0 Ang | 11.1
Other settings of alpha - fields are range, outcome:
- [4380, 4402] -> 12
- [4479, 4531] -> 11.9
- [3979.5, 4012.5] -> 11.8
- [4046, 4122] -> 11.5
